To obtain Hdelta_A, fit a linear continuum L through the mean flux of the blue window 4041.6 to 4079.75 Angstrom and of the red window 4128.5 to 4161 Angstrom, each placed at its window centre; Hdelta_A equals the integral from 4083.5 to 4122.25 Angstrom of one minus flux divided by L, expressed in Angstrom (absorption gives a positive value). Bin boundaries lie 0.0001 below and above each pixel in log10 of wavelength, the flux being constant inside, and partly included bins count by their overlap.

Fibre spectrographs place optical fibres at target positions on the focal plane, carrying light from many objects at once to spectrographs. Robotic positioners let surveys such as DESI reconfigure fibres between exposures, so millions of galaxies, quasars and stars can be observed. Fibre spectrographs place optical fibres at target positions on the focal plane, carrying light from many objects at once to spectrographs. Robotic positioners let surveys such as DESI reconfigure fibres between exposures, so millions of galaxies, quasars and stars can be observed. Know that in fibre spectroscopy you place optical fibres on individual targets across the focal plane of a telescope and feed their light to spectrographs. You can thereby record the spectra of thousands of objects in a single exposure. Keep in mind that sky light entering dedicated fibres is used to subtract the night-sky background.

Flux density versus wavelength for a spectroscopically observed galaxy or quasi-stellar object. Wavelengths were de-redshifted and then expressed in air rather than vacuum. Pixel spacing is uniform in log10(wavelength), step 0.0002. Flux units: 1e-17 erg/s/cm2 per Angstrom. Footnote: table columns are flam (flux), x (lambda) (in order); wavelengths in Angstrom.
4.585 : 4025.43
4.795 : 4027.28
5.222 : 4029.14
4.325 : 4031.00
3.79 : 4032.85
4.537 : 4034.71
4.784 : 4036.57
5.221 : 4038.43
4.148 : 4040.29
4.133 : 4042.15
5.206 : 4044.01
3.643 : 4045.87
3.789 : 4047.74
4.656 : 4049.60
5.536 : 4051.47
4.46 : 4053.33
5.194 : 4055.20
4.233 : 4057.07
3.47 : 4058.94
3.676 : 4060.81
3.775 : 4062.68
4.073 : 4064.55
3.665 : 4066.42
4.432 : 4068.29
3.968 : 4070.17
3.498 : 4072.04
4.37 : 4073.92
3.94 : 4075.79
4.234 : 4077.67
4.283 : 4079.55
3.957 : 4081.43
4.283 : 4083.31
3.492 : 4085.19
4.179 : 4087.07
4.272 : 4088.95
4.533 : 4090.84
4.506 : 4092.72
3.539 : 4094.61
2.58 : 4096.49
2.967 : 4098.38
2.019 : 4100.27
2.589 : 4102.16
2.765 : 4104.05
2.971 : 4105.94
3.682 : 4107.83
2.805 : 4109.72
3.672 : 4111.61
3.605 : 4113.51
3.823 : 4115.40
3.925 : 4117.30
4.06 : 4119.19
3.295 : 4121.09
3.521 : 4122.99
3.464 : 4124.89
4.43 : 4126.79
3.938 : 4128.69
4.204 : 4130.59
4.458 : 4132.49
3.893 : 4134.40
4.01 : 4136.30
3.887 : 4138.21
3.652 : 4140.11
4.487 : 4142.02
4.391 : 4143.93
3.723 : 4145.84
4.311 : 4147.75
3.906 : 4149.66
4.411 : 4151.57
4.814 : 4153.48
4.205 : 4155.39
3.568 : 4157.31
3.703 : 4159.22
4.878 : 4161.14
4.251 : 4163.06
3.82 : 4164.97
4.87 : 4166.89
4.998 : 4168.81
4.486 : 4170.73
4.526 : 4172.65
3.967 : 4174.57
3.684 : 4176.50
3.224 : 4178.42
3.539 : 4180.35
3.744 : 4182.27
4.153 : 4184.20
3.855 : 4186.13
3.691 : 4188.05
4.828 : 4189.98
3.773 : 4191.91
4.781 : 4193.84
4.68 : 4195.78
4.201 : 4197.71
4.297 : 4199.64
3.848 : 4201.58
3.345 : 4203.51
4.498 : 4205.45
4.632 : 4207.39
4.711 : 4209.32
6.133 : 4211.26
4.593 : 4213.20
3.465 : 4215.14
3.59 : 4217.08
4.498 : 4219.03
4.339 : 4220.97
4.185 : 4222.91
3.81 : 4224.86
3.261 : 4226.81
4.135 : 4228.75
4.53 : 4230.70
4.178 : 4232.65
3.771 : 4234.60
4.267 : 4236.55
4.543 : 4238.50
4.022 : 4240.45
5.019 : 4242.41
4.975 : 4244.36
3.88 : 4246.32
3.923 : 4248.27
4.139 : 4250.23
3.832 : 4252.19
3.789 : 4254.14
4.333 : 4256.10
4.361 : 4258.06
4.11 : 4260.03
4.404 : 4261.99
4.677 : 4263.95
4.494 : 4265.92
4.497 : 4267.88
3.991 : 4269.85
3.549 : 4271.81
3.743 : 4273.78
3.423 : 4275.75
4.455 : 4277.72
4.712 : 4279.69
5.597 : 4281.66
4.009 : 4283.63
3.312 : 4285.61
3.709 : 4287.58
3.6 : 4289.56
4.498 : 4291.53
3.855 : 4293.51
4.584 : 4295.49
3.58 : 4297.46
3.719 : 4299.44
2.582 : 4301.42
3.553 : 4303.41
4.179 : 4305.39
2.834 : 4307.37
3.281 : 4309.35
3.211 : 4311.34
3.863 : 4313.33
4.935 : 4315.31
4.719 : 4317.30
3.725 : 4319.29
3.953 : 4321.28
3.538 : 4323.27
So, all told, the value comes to 6.3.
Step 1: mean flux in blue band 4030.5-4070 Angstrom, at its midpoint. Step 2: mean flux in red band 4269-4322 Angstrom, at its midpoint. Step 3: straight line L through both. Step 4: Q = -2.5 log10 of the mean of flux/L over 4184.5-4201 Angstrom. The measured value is -0.05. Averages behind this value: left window 4.31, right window 3.89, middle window 4.25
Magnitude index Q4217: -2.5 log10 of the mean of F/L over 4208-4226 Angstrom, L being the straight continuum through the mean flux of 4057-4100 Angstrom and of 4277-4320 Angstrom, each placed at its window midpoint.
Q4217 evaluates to -0.120 mag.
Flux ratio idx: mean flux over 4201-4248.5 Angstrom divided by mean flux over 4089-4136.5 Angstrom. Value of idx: 1.2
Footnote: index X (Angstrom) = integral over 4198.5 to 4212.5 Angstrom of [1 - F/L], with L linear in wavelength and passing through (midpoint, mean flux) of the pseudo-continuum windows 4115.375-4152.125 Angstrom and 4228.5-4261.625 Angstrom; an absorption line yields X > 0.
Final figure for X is -1.2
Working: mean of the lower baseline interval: 3.99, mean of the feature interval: 4.49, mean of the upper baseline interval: 4.23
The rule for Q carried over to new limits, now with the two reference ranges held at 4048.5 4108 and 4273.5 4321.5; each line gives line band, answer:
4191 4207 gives -0.08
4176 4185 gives 0.07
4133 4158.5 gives -0.06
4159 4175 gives -0.14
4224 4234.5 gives -0.02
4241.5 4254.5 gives -0.09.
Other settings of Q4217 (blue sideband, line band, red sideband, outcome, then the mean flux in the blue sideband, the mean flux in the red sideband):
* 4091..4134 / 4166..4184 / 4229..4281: -0.08 mag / 3.52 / 4.22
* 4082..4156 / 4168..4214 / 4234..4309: -0.09 mag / 3.78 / 4.06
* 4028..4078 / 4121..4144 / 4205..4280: 0.08 mag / 4.3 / 4.24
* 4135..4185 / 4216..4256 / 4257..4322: -0.02 mag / 4.12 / 3.99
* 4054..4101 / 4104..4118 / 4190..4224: 0.17 mag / 3.9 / 4.34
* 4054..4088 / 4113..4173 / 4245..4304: -0.02 mag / 4.04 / 4.04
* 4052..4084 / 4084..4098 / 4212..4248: 0.07 mag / 4.11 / 4.18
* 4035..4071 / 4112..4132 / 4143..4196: 0.11 mag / 4.32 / 4.16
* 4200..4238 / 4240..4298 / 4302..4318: -0.06 mag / 4.2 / 3.77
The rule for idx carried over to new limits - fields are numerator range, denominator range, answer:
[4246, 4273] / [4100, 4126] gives 1.24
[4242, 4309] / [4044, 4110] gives 1.05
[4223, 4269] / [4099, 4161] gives 1.12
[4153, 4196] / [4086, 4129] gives 1.18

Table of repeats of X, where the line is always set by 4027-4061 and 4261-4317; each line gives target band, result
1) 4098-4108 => 3.66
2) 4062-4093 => 2.28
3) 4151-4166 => 0.12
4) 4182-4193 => 0.38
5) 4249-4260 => -0.14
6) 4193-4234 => -1.40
